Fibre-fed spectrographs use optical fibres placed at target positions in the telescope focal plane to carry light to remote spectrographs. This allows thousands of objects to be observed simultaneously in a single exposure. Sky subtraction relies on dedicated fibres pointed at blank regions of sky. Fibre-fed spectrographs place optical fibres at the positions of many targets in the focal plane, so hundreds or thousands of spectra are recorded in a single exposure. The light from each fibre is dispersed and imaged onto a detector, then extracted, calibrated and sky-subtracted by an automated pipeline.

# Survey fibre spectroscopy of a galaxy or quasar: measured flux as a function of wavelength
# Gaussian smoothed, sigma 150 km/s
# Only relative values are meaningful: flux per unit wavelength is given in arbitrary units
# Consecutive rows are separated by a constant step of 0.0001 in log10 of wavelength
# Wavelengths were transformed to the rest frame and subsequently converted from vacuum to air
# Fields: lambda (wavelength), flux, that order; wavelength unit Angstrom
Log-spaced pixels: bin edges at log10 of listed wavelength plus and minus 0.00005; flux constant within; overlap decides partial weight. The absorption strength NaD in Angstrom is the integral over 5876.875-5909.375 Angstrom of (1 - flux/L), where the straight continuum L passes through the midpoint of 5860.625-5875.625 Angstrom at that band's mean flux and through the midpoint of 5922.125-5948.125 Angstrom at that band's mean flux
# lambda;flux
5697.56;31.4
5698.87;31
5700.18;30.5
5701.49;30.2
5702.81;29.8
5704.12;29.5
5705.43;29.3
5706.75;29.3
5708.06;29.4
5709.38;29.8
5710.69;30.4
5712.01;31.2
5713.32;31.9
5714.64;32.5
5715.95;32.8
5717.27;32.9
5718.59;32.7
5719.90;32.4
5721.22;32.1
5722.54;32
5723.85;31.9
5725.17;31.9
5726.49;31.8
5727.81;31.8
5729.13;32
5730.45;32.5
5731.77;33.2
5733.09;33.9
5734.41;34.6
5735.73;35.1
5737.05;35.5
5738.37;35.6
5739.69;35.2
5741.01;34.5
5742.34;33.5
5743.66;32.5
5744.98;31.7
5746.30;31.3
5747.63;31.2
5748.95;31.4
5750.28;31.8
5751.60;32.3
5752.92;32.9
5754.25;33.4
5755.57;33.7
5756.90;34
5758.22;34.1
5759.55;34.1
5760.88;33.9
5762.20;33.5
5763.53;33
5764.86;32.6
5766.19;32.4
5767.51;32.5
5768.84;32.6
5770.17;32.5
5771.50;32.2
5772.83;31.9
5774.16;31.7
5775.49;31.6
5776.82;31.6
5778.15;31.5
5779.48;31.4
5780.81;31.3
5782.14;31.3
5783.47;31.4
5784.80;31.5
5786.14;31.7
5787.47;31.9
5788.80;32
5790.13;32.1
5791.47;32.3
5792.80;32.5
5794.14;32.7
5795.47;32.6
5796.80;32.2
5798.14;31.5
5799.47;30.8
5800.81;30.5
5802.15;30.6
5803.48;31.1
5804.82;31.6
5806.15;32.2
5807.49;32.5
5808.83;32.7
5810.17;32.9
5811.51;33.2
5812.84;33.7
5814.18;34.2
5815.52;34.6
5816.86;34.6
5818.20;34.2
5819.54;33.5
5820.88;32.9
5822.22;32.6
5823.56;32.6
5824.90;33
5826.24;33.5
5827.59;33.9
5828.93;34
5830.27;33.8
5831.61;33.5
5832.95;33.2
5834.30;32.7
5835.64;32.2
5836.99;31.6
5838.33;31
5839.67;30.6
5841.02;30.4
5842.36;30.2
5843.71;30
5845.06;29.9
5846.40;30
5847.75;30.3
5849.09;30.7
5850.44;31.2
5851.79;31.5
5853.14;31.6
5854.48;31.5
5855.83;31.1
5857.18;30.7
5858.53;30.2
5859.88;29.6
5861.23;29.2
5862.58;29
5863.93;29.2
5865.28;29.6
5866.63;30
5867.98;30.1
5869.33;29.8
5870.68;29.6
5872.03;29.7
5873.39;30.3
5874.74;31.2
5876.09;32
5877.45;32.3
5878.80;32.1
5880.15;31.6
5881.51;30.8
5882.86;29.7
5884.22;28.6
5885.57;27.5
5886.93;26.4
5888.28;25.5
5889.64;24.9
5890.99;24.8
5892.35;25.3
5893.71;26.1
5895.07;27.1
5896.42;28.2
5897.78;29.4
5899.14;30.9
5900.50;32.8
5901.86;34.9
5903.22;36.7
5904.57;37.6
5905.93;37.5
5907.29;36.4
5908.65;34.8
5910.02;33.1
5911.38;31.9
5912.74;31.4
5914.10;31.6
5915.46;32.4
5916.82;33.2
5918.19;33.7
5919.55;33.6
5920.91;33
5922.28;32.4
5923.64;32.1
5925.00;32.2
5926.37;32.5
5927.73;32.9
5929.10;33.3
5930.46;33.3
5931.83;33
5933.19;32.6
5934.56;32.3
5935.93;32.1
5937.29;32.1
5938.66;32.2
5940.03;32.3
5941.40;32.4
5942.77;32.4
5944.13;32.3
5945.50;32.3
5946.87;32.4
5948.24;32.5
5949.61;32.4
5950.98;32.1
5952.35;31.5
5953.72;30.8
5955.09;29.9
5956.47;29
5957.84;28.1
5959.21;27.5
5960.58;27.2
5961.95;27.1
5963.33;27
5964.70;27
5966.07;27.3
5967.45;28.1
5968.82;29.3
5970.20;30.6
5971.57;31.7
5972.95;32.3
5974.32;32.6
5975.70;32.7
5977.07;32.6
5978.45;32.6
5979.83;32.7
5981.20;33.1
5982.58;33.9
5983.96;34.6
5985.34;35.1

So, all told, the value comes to 0.37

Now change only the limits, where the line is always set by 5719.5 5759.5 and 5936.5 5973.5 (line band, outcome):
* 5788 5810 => 0.3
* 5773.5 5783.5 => 0.3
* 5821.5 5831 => -0.4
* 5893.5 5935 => -2.5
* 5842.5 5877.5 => 1.3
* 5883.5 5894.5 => 1.8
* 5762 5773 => 0.0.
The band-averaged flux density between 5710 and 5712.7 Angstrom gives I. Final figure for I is 30.9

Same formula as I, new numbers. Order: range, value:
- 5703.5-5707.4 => 29.3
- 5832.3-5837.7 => 32.4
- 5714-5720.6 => 32.7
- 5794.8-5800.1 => 31.8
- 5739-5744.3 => 33.9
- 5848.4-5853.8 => 31.2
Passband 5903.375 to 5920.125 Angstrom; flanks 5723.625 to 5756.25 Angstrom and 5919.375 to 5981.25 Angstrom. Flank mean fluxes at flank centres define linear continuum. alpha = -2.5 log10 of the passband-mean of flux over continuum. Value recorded -0.080 mag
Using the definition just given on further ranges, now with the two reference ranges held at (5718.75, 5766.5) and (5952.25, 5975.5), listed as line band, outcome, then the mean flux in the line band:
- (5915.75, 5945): -0.10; 32.7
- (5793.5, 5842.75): -0.03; 32.5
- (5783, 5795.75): 0.01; 32.1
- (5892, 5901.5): 0.06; 28.9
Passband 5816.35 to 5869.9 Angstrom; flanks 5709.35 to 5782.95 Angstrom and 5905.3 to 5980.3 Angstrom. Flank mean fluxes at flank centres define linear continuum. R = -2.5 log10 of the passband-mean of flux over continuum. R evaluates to 0.02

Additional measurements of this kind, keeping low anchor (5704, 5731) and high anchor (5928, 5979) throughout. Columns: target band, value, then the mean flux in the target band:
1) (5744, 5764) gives -0.05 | 32.8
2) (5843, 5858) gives 0.02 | 30.8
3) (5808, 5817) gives -0.08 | 33.6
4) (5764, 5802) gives -0.02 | 31.9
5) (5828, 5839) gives -0.05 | 32.8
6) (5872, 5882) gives -0.01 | 31.3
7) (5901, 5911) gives -0.15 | 35.7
